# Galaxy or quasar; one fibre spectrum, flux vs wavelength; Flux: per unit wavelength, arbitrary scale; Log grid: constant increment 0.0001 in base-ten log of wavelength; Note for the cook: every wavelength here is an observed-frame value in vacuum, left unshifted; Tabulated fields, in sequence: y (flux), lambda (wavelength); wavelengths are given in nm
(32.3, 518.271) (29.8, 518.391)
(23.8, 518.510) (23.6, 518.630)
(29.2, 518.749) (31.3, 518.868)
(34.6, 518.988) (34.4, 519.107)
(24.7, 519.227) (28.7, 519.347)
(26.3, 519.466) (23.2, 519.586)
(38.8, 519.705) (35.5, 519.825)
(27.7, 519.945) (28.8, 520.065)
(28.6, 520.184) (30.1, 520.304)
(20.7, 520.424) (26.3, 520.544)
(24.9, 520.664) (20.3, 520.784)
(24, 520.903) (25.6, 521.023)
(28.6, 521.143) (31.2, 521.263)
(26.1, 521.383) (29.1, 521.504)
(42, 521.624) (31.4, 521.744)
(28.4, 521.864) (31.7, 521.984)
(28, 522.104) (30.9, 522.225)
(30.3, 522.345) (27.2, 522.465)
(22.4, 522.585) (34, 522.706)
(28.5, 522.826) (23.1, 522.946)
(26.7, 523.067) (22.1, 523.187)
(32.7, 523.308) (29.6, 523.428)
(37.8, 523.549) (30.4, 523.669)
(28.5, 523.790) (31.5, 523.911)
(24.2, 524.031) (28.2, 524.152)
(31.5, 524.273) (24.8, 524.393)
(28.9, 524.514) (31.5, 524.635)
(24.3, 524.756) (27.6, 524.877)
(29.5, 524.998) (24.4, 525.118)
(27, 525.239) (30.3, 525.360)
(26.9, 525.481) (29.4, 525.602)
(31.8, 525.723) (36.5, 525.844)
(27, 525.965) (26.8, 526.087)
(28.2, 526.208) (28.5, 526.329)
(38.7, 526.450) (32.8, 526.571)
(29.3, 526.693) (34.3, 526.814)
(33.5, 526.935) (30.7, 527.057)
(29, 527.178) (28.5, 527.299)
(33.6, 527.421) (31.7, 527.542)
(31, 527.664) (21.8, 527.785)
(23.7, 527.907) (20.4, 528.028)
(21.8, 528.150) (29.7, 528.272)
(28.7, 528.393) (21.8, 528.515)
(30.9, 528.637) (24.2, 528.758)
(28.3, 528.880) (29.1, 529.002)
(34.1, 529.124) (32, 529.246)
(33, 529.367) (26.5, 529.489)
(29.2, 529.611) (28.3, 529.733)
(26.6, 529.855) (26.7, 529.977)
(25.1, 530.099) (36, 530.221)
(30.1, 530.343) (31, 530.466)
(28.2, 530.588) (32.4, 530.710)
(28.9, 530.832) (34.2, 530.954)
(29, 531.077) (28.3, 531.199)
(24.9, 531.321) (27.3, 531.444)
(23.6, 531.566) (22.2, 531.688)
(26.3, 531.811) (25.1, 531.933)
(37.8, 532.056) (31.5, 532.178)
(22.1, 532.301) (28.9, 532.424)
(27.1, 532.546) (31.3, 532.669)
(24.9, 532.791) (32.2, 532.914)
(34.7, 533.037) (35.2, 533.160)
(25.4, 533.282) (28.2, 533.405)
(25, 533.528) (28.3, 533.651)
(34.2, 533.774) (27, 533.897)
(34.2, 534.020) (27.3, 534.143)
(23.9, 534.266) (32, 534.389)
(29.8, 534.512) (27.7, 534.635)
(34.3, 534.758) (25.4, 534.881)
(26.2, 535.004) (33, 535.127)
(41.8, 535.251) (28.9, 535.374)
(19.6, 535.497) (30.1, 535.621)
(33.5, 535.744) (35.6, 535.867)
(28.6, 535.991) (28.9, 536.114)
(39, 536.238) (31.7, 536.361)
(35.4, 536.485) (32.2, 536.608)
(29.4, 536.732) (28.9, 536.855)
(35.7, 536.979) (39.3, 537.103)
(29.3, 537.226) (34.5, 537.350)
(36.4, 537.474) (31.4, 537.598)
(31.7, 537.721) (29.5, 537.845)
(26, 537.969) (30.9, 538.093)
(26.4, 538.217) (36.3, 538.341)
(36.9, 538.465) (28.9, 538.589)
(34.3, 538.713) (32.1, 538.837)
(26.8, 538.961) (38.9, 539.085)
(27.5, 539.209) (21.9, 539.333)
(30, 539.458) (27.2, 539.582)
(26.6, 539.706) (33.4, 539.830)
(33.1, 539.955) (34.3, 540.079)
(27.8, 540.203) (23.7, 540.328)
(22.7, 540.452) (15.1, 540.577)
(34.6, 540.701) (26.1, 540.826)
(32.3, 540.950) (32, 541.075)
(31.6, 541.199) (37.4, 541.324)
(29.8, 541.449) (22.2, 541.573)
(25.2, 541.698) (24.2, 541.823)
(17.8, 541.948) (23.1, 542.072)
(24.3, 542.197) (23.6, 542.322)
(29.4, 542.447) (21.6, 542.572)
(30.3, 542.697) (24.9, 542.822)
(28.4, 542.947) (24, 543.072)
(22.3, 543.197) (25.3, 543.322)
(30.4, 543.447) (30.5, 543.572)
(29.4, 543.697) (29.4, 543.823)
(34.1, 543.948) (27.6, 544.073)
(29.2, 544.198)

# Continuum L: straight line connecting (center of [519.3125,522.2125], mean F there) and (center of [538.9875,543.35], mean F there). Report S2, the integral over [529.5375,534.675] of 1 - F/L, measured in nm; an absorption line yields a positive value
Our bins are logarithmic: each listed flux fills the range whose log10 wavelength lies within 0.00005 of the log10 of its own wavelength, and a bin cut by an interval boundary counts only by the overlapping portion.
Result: -0.187 nm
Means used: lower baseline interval 28.6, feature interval 28.9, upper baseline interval 27.2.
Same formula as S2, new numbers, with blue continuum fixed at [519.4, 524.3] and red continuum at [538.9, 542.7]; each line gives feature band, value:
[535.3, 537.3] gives -0.28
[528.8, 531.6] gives -0.11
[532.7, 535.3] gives -0.19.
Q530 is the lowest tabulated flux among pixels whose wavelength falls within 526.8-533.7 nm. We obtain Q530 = 20.4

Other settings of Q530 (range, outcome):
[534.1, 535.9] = 19.6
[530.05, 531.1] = 25.1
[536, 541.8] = 15.1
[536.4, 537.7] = 28.9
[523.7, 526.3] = 24.2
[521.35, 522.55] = 26.1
